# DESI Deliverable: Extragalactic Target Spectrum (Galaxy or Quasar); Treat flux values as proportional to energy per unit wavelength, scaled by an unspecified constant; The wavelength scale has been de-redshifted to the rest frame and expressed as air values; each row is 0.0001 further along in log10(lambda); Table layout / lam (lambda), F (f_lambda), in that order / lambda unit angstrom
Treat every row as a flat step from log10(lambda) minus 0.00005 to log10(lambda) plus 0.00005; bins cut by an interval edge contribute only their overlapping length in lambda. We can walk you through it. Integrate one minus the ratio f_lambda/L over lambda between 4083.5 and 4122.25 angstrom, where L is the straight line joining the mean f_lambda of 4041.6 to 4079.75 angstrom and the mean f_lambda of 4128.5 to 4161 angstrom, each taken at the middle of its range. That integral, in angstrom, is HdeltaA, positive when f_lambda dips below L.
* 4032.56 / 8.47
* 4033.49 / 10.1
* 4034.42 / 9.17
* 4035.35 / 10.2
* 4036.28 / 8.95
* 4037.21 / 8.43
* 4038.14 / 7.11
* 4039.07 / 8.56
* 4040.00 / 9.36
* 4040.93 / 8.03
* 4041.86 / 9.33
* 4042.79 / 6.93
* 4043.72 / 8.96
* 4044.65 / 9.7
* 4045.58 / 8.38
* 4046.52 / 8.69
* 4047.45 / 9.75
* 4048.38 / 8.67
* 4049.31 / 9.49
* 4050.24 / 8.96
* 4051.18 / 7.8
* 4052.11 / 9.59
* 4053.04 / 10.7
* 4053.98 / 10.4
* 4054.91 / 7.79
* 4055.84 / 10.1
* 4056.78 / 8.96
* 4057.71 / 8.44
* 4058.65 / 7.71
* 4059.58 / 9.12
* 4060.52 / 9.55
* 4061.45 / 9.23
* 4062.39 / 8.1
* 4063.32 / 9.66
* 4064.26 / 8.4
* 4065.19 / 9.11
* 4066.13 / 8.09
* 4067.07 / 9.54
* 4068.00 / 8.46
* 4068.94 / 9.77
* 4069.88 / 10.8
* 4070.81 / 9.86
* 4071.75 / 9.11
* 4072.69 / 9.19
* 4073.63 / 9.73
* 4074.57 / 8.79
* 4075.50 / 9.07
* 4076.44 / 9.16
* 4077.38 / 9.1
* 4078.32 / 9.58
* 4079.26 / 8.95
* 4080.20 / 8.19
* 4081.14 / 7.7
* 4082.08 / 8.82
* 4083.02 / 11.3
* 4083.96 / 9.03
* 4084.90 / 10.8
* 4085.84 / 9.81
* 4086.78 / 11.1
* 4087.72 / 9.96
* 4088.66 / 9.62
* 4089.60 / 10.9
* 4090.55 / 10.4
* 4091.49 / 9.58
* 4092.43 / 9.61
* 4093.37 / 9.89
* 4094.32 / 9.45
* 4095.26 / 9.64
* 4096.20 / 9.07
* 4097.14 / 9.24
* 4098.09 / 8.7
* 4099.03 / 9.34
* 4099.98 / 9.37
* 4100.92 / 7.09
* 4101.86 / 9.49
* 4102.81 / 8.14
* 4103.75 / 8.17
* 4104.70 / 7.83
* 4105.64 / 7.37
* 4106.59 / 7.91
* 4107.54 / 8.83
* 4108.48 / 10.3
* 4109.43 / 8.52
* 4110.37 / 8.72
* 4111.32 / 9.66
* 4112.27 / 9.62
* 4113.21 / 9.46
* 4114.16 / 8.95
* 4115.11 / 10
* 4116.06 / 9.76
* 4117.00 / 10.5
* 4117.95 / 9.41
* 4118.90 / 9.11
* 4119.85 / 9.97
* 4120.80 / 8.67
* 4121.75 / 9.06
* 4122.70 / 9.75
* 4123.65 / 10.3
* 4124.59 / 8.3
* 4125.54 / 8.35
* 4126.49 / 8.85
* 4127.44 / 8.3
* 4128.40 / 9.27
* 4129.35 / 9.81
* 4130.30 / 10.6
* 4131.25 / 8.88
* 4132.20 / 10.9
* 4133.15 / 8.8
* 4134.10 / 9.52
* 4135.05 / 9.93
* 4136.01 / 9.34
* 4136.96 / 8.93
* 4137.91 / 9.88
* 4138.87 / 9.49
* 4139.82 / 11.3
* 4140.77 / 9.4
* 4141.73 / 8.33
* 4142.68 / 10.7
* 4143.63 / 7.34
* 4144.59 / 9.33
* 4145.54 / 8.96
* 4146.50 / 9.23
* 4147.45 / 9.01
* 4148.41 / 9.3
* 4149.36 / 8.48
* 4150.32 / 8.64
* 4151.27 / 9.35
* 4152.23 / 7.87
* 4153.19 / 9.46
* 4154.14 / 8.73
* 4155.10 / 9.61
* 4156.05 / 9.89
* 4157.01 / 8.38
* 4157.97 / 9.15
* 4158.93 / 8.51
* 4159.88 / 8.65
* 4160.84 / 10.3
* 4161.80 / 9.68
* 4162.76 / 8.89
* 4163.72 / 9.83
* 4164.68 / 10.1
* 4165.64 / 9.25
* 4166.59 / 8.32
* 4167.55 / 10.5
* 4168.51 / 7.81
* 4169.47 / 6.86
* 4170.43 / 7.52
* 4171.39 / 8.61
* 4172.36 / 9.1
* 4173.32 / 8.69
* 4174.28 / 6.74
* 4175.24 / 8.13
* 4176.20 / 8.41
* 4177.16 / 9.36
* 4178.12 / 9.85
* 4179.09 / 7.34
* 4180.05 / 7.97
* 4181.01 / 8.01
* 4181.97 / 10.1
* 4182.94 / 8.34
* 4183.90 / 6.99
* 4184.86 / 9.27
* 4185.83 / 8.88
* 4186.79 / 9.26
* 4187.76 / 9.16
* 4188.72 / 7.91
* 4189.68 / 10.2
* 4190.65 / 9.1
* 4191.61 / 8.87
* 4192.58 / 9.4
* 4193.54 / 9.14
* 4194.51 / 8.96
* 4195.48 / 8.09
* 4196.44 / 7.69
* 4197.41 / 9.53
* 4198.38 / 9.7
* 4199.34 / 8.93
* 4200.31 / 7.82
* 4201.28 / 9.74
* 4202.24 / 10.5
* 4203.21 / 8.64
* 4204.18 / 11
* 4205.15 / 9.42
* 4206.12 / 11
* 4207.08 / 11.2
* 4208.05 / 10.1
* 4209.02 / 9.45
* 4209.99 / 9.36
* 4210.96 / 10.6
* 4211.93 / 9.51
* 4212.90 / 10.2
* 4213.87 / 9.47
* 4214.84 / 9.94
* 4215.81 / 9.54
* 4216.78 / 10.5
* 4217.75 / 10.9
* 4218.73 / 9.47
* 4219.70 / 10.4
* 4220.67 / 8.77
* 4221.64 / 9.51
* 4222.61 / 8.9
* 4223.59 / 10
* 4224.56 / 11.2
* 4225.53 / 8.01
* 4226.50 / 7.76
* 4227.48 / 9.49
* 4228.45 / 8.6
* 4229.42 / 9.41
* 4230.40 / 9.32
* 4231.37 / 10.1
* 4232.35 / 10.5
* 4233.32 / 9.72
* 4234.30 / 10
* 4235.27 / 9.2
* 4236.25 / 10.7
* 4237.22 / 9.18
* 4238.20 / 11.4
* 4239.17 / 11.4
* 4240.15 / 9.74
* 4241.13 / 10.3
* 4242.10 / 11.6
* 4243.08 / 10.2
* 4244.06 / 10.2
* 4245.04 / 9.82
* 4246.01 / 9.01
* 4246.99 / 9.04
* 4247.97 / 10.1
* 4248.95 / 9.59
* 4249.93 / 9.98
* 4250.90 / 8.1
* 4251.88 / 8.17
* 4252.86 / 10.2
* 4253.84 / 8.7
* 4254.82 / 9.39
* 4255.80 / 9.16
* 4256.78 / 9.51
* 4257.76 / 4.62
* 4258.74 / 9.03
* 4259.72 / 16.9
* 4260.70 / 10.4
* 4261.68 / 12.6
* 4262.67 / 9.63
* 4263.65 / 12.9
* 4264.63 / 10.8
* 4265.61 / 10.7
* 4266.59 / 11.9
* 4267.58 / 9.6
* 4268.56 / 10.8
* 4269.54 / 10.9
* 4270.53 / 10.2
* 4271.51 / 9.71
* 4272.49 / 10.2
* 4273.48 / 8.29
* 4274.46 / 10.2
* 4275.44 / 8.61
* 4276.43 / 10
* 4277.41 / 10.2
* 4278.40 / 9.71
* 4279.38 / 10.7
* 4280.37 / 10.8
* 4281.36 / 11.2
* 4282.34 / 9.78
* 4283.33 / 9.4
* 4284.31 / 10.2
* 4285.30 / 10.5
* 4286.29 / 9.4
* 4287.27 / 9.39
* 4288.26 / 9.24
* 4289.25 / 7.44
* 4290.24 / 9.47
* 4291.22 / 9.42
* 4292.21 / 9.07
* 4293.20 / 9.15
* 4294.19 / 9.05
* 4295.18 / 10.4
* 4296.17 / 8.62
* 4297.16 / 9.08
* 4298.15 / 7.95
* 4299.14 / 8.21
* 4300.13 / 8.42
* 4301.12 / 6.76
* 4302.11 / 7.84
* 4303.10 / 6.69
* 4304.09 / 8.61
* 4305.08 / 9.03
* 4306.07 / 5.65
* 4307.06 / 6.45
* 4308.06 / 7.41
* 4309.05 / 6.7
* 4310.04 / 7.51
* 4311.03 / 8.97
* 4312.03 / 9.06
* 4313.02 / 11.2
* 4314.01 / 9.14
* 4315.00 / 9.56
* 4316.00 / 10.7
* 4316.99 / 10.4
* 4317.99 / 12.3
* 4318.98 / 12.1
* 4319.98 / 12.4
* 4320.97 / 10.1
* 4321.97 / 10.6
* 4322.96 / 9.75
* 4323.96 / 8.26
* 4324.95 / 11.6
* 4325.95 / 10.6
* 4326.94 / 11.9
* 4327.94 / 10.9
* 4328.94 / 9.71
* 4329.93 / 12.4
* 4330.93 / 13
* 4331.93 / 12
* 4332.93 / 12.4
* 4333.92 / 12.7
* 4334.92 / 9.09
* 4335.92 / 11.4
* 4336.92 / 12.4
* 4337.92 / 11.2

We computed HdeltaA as -0.6 angstrom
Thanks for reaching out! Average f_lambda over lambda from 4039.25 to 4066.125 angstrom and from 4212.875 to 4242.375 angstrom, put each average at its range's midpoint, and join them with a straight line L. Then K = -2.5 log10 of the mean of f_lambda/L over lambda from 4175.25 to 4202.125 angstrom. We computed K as 0.09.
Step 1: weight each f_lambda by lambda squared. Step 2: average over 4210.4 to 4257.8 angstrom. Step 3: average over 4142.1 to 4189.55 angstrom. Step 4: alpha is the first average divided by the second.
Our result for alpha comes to 1.13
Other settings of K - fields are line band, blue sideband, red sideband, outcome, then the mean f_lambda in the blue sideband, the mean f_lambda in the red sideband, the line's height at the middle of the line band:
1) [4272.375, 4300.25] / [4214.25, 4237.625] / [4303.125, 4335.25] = 0.05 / 9.63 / 10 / 9.89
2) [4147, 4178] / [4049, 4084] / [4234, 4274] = 0.09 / 9.14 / 10.1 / 9.63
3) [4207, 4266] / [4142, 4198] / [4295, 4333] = -0.08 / 8.84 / 9.56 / 9.17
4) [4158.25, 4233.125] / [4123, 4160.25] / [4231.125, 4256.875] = 0.04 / 9.21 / 9.82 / 9.53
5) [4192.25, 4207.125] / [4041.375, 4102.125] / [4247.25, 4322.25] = 0.01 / 9.24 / 9.56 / 9.43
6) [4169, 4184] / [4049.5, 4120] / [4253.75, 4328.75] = 0.14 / 9.24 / 9.66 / 9.43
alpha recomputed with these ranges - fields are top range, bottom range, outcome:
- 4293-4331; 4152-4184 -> 1.15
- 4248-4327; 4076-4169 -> 1.12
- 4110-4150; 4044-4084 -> 1.06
